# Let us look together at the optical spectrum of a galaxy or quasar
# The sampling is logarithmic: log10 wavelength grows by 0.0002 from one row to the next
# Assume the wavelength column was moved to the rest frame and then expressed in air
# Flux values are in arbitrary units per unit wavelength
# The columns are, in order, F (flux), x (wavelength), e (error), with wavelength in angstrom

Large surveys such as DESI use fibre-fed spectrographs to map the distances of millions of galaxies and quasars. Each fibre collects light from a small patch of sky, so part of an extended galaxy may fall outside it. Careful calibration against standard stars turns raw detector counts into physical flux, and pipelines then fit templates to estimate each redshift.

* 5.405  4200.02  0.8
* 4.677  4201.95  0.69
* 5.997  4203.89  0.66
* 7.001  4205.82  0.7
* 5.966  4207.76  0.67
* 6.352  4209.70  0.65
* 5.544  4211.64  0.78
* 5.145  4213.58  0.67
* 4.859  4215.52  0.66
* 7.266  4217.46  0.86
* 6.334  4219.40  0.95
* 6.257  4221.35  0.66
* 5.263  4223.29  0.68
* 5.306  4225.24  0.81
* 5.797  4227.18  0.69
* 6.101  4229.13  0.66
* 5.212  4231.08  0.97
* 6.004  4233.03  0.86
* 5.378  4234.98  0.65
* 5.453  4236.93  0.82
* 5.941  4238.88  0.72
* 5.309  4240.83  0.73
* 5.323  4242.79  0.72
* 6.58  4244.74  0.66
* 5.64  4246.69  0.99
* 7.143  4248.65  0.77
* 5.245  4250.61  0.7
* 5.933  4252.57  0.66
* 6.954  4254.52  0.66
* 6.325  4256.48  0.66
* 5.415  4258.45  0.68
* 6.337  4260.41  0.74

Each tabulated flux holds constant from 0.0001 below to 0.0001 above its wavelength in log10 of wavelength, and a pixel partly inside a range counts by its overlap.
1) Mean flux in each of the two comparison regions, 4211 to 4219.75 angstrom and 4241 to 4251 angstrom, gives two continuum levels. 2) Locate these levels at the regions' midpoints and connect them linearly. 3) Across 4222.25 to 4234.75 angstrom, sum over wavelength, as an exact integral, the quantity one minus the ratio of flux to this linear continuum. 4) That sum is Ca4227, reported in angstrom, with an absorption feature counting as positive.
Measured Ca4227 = 0.6 angstrom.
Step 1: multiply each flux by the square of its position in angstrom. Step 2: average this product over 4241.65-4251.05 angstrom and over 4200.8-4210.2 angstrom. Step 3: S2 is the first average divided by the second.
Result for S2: 1.03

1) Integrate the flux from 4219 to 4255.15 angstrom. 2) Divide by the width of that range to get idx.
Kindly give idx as 5.83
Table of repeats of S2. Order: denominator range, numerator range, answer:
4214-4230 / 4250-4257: 1.06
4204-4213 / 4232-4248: 0.95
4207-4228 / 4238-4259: 1.04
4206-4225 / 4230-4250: 0.99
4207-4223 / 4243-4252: 1.04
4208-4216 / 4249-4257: 1.14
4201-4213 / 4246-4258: 1.07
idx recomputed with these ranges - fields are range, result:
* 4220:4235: 5.7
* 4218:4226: 5.88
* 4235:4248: 5.72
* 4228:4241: 5.65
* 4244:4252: 6.13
